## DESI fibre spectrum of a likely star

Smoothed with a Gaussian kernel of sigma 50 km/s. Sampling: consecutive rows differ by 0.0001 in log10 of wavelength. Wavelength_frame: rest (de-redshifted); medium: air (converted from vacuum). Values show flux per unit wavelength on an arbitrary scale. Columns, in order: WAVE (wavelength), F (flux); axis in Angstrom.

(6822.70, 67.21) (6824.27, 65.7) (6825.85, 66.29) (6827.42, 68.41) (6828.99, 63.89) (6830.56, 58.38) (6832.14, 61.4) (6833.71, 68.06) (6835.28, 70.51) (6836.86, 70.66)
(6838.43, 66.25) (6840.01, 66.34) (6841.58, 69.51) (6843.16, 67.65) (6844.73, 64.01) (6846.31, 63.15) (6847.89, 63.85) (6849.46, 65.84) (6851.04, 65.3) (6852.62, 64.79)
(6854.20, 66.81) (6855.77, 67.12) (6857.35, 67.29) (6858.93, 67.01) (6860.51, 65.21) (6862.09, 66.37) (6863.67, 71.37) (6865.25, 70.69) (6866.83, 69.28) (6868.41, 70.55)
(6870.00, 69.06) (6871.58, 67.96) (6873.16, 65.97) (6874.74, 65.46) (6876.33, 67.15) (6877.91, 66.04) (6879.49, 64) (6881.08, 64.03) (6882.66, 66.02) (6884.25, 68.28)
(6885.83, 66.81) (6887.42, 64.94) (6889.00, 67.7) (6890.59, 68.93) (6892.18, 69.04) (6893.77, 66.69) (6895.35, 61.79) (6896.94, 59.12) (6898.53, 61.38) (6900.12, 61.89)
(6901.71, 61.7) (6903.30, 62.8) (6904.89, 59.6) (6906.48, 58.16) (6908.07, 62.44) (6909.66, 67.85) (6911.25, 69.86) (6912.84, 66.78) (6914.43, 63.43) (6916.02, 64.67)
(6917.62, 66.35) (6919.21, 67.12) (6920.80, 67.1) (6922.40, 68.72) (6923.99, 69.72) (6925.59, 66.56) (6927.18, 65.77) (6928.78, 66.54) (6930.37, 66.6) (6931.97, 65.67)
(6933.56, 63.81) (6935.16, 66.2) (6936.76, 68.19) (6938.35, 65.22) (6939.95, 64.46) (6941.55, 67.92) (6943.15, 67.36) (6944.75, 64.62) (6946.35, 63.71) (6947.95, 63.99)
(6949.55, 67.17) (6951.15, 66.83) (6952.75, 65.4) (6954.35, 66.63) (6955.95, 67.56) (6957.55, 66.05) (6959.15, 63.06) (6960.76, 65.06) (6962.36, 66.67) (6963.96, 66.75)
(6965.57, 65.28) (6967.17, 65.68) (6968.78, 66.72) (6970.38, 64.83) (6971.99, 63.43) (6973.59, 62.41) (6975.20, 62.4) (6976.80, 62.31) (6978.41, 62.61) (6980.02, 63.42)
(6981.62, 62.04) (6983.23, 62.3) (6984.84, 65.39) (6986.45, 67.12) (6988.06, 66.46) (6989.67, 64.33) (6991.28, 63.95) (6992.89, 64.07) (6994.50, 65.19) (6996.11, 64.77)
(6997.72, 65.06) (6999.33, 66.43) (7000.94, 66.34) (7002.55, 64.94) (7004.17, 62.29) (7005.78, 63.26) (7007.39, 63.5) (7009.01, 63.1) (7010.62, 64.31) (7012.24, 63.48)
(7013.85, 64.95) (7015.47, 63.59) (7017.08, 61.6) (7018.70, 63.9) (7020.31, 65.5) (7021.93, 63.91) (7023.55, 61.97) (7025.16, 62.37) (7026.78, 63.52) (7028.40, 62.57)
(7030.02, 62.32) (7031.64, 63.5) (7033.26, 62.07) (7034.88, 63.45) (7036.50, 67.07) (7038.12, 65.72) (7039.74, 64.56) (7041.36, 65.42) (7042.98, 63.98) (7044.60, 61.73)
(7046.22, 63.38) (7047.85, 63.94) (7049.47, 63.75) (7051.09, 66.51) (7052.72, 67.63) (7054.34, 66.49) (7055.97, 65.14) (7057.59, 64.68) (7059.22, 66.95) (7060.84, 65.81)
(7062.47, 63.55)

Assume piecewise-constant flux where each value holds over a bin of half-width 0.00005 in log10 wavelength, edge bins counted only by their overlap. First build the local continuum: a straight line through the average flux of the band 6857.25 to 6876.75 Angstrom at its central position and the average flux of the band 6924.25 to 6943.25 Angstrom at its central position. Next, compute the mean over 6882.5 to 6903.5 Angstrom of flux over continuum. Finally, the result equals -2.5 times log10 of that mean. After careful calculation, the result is 0.04 mag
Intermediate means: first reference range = 68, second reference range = 66.2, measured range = 64.8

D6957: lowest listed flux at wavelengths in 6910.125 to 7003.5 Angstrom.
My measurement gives 62.04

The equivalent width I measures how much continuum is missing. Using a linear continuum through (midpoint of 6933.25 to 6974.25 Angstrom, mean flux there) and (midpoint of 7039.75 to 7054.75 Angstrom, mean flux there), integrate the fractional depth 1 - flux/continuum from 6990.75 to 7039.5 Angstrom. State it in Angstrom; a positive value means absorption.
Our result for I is 0.80 Angstrom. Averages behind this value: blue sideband 65.6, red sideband 64.7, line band 64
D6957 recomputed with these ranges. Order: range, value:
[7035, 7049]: 61.73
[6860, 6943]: 58.16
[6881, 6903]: 59.12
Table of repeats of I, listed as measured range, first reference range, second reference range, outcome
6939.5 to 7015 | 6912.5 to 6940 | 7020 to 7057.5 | 0.65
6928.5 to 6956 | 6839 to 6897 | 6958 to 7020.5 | -0.31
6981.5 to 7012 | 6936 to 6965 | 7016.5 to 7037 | -0.08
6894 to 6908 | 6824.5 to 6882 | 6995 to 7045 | 0.99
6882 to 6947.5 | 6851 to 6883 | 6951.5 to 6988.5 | 0.61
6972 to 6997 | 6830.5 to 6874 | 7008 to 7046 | 0.22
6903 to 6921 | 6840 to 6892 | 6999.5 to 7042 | 0.35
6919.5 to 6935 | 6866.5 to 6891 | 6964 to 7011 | -0.22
